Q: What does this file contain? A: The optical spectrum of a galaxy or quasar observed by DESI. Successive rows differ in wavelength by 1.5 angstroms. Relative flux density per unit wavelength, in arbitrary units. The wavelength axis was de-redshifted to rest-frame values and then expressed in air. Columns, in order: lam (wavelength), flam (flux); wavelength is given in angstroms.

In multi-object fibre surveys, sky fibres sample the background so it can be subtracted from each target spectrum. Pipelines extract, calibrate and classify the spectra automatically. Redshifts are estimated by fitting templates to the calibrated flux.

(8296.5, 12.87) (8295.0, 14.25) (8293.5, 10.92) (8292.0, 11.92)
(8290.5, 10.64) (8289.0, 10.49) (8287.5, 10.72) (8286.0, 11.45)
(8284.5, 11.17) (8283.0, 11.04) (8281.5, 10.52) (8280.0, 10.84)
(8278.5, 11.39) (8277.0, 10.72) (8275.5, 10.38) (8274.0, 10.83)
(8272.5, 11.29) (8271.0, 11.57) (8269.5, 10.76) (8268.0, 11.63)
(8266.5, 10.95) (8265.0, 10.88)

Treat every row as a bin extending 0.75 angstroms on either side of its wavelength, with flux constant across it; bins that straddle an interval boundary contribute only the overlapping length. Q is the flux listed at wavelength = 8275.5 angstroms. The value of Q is 10.38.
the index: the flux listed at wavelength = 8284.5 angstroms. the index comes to 11.17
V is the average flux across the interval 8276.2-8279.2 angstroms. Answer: 11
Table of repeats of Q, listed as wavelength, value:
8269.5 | 10.76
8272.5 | 11.29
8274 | 10.83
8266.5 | 10.95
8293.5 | 10.92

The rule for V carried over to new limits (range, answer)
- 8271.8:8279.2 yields 10.9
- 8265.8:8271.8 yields 11.2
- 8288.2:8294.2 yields 11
